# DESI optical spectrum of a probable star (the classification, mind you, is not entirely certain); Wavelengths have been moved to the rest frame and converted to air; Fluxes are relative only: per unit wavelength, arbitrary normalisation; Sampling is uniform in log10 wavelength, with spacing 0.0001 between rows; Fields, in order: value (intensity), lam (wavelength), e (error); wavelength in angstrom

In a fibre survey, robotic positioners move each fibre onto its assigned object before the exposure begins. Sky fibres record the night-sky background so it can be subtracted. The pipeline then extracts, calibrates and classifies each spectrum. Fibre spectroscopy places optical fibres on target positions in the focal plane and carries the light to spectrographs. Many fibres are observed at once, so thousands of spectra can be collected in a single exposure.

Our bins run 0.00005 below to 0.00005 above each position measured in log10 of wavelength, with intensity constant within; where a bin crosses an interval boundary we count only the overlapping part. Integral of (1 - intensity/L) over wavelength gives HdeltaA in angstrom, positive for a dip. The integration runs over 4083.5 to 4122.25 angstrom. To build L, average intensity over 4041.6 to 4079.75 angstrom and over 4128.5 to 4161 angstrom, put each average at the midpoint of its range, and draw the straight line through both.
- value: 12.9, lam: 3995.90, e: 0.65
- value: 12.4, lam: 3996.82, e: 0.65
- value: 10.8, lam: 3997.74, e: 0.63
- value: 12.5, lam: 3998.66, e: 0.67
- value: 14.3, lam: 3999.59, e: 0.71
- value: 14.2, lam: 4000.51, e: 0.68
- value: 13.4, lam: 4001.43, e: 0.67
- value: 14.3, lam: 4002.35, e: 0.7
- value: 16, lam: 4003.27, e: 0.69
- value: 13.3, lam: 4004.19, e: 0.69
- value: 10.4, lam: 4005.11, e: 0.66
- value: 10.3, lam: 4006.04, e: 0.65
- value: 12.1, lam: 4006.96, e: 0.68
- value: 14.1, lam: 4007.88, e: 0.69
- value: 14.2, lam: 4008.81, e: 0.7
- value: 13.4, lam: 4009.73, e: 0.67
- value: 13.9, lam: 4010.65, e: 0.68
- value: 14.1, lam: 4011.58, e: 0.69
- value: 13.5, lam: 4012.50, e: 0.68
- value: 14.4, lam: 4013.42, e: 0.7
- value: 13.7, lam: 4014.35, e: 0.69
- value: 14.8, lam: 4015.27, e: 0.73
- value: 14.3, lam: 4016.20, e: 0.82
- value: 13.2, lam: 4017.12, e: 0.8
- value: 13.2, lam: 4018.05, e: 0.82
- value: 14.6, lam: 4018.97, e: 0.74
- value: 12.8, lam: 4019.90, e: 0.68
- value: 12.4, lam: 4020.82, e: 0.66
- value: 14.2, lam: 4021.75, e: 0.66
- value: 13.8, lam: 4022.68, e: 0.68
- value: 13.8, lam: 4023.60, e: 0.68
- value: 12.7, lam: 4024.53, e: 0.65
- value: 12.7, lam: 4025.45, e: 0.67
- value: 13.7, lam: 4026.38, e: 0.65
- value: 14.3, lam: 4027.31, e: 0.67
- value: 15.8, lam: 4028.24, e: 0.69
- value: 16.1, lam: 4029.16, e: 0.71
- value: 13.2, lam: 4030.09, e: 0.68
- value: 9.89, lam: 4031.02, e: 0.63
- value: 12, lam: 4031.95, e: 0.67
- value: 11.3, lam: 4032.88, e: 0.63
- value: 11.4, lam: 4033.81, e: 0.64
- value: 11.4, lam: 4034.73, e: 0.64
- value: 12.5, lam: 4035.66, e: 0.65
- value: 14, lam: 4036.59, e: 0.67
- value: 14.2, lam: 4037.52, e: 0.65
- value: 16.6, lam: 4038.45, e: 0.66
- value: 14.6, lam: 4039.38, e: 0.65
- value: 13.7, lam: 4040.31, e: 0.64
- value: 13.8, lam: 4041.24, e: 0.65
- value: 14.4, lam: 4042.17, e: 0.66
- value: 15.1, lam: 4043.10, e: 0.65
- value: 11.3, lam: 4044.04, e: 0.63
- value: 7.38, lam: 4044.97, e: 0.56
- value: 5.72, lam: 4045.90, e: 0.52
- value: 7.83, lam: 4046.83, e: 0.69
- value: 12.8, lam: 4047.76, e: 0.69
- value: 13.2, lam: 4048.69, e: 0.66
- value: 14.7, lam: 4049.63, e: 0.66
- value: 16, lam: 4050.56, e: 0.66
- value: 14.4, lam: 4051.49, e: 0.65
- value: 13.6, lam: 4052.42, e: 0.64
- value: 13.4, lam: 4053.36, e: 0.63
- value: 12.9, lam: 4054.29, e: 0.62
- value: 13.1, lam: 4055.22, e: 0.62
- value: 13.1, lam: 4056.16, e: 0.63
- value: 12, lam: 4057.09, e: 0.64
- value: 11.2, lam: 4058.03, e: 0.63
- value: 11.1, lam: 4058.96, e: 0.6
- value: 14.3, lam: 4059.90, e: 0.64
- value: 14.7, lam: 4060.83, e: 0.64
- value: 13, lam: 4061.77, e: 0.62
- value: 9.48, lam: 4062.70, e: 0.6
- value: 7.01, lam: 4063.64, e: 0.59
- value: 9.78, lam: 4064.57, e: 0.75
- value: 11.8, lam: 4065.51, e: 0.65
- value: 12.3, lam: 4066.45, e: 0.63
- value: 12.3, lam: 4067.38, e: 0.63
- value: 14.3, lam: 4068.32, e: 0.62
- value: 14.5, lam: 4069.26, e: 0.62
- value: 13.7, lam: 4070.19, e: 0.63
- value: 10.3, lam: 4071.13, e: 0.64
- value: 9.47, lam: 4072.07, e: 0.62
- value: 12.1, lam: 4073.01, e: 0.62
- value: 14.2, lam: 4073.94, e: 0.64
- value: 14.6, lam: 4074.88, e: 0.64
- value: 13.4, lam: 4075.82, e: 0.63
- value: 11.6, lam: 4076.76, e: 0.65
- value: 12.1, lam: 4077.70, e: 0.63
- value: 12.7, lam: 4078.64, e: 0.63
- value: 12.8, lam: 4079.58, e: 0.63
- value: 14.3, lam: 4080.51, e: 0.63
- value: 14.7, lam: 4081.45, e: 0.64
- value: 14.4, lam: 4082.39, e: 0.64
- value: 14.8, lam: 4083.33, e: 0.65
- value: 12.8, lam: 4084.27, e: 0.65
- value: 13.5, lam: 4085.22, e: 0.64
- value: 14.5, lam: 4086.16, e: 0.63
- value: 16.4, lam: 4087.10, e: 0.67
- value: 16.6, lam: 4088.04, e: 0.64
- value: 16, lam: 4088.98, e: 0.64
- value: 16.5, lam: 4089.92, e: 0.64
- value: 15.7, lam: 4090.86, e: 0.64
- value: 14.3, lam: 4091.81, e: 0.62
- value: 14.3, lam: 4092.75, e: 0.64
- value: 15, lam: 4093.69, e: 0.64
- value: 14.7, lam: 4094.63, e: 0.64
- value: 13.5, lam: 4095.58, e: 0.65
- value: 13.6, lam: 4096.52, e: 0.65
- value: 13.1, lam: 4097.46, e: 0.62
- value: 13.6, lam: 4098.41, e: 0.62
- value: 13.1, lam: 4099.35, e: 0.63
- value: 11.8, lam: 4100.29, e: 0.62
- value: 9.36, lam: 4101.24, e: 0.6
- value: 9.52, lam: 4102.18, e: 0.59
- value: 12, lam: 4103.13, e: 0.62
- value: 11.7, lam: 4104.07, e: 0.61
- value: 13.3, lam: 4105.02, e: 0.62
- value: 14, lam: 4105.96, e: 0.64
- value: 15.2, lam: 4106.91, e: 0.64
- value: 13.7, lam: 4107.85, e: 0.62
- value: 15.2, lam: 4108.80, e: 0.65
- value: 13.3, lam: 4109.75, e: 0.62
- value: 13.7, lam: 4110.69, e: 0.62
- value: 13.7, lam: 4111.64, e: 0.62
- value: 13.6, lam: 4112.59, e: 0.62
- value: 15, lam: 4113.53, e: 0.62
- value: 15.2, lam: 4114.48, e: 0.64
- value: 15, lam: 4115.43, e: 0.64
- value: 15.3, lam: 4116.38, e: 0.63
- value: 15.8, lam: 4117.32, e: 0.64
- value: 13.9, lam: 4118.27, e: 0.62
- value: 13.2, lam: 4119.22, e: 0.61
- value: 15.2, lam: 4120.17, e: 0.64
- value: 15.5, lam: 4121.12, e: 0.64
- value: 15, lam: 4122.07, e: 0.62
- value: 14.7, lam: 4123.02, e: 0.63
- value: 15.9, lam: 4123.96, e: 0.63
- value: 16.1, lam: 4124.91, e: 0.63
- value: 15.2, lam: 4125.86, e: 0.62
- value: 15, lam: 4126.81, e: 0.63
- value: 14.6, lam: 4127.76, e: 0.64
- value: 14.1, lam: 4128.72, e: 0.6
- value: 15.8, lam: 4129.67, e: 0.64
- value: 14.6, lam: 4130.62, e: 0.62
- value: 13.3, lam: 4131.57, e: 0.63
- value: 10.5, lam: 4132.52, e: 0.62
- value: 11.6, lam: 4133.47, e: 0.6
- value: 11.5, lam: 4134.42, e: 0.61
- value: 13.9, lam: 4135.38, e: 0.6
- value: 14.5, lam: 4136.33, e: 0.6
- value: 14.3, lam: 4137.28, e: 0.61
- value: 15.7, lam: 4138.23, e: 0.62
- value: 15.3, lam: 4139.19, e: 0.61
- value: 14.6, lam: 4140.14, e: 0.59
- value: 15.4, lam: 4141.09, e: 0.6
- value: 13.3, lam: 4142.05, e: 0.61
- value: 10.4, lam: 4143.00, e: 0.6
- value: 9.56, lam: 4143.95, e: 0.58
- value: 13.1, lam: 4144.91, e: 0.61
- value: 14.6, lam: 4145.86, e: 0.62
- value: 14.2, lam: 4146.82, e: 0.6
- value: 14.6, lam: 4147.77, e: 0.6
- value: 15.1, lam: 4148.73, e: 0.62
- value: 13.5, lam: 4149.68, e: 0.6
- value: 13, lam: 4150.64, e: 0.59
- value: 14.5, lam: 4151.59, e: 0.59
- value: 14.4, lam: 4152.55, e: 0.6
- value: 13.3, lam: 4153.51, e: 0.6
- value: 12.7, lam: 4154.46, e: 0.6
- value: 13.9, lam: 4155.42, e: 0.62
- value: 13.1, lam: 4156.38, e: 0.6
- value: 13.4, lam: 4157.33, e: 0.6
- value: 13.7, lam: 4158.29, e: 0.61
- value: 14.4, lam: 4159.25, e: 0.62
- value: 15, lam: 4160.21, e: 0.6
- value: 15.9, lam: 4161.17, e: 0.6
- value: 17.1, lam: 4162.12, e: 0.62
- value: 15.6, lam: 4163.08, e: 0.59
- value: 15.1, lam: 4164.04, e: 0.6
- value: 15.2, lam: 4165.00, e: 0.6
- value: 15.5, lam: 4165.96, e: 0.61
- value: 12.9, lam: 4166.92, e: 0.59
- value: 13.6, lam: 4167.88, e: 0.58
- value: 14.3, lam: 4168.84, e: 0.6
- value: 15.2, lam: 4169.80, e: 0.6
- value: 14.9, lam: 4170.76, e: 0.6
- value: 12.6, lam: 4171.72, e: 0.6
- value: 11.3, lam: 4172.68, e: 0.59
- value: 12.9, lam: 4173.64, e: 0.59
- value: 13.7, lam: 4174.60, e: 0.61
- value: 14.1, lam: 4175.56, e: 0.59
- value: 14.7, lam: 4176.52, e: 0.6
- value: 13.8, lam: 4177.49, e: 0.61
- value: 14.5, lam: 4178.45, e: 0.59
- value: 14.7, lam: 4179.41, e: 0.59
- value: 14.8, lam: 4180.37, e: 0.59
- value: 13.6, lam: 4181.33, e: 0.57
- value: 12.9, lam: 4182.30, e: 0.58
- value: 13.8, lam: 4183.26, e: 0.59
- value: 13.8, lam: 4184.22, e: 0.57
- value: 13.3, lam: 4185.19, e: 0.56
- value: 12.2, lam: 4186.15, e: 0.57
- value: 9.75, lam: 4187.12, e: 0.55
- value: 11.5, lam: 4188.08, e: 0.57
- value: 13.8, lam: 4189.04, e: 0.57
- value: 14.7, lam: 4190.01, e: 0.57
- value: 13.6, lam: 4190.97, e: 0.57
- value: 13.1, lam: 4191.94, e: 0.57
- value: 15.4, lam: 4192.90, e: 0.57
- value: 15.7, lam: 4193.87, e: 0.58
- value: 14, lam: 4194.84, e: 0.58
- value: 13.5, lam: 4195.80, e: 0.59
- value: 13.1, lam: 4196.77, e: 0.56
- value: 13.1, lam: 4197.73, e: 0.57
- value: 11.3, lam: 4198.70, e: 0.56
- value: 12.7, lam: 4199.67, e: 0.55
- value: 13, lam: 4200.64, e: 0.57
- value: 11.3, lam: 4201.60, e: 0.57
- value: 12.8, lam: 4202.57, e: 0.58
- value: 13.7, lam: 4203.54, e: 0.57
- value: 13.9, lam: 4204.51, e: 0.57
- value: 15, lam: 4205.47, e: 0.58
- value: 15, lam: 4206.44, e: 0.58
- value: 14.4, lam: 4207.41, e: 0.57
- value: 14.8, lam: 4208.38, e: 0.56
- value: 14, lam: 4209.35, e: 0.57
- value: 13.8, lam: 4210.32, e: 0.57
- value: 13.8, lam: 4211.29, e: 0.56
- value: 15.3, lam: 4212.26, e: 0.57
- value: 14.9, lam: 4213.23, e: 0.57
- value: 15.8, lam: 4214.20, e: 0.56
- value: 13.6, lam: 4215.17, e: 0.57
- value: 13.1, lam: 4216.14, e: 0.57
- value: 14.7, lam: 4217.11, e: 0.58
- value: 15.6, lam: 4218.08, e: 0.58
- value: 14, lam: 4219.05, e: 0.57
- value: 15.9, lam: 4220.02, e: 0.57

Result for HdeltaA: -3.19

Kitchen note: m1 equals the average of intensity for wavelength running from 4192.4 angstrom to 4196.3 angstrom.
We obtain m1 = 14.6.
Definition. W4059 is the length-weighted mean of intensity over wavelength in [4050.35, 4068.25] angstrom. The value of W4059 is 12.4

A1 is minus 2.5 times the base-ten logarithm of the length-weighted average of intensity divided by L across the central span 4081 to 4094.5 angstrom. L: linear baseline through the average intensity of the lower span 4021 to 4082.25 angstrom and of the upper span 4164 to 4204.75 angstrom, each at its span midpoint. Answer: -0.15 mag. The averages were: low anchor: 12.8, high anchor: 13.5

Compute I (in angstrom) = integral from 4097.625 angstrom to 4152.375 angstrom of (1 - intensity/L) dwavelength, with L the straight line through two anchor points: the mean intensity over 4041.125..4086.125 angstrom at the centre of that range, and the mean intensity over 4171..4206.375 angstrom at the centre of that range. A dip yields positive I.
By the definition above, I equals -3.6 angstrom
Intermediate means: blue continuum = 12.5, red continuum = 13.4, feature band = 13.8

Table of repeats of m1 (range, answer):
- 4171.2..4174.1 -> 12.3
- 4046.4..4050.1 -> 12.2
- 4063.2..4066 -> 9.57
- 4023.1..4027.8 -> 13.5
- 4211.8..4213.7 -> 15.1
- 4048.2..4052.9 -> 14.4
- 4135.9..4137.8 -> 14.5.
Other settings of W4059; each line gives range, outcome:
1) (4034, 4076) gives 12.5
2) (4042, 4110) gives 13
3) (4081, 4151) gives 14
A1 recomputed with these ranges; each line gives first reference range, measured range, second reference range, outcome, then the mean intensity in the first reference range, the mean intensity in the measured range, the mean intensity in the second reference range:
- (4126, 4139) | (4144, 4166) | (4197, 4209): -0.043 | 13.9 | 14.3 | 13.4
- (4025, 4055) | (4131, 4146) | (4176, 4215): 0.019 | 12.9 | 13.2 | 13.7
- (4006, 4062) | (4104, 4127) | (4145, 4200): -0.078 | 13.1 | 14.6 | 13.9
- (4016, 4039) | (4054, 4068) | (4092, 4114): 0.126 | 13.4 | 11.9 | 13.3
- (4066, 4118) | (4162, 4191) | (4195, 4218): -0.003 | 13.7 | 13.8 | 13.8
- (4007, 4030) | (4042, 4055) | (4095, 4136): 0.127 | 13.9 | 12.3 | 13.8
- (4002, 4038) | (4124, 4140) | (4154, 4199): -0.037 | 13.3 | 14.2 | 13.9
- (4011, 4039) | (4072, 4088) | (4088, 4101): 0.037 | 13.5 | 13.6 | 14.2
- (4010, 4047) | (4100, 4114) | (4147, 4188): 0.045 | 13.1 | 13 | 13.9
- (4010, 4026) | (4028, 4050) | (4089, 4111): 0.087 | 13.7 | 12.6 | 13.5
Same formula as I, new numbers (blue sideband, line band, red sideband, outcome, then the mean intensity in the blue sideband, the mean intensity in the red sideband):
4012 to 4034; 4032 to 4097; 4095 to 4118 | 1.8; 13.4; 13.5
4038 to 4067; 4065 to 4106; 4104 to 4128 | 0.4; 12.4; 14.6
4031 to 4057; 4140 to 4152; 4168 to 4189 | -0.2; 12.7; 13.5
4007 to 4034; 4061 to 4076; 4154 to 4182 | 1.8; 13.5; 14.2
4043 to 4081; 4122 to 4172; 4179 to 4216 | -3.8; 12.3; 13.7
